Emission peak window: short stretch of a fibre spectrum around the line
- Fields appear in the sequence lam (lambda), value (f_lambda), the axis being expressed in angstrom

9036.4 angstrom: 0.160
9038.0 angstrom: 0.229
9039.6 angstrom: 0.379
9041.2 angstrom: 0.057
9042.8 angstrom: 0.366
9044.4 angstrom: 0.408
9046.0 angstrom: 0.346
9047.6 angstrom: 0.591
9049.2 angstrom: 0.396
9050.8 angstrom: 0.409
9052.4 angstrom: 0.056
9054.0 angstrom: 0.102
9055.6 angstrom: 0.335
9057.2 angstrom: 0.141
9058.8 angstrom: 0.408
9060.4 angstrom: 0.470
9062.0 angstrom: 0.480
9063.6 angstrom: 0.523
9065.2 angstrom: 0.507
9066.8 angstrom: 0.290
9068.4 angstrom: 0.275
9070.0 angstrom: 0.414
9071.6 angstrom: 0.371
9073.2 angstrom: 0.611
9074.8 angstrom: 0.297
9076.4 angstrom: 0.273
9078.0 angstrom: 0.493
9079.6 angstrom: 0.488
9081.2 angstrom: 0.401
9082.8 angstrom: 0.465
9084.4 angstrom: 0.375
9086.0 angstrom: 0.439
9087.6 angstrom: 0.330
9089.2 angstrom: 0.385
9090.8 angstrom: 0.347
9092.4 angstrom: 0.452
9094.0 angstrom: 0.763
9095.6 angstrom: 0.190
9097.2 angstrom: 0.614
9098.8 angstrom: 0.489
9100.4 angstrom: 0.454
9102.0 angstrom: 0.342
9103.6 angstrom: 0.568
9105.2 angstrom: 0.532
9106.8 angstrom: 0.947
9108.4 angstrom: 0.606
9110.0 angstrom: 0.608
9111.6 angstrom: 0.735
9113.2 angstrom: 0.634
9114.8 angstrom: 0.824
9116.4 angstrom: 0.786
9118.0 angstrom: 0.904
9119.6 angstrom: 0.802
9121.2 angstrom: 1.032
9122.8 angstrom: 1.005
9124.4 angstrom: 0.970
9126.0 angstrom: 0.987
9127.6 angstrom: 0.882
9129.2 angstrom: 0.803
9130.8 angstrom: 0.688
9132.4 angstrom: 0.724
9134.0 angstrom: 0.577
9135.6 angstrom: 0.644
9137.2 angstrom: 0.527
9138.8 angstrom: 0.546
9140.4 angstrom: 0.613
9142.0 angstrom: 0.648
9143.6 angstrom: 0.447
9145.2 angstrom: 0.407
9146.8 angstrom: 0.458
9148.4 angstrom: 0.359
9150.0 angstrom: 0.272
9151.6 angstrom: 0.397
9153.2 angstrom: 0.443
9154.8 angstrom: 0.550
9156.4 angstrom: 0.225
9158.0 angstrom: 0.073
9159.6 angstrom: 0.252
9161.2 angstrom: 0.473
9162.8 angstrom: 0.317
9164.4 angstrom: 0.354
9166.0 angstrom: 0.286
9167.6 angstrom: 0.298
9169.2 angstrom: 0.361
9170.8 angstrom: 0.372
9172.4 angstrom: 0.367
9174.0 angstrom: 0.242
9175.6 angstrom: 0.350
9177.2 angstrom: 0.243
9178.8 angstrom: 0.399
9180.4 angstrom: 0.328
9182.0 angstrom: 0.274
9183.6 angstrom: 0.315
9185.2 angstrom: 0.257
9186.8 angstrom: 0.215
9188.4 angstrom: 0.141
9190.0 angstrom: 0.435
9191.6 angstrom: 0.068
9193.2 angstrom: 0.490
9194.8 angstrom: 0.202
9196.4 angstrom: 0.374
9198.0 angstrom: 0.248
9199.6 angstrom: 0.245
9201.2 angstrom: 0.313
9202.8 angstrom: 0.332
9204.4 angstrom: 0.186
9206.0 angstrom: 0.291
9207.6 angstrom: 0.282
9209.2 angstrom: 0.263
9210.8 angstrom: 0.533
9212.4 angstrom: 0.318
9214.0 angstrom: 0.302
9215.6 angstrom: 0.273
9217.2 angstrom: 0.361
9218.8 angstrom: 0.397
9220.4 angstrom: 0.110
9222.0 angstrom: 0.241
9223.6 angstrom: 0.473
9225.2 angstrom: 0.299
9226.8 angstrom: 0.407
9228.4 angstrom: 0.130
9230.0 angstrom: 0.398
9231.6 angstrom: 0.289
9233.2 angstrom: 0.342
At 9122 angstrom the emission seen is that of H-beta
